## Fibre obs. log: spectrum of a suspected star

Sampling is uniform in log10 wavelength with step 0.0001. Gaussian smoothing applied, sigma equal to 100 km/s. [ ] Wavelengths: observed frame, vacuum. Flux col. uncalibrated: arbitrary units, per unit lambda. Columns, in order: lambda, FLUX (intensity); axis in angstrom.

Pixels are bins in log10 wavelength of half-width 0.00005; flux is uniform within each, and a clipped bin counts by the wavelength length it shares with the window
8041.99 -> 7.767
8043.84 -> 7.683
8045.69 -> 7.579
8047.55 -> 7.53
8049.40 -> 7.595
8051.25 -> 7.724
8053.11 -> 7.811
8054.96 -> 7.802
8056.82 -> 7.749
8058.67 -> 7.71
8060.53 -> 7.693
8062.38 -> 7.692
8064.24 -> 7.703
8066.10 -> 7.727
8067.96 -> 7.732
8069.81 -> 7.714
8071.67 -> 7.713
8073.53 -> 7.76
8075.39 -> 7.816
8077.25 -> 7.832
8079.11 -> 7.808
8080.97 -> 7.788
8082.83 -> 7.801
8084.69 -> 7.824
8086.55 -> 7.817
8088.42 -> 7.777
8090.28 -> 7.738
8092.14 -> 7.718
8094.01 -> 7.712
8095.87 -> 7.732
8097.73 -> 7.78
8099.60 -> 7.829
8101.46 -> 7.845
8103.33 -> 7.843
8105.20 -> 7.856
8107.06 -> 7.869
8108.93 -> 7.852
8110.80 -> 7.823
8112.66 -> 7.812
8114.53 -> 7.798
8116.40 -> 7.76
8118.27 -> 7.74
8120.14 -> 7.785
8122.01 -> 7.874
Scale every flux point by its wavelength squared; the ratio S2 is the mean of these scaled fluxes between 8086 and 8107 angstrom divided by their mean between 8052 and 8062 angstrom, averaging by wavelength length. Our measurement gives 1.0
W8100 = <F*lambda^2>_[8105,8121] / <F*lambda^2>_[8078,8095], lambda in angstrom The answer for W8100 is 1.0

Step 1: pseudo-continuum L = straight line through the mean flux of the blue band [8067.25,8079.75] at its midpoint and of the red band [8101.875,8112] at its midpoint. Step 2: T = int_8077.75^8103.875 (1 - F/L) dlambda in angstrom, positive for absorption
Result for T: 0.1 angstrom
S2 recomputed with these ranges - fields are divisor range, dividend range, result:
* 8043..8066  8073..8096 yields 1.02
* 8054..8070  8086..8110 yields 1.02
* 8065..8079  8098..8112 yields 1.02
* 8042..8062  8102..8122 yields 1.03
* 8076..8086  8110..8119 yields 1.01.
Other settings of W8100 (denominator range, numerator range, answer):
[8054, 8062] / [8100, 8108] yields 1.03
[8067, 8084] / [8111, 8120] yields 1.01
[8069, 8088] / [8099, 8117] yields 1.01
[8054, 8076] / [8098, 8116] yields 1.02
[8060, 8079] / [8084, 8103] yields 1.01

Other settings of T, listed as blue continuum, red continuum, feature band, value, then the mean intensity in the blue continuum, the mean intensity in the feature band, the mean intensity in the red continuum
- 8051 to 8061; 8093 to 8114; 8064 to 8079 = 0.0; 7.75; 7.75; 7.81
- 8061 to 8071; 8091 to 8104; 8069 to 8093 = -0.1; 7.72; 7.78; 7.78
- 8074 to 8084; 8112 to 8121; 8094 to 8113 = -0.1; 7.81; 7.82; 7.77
